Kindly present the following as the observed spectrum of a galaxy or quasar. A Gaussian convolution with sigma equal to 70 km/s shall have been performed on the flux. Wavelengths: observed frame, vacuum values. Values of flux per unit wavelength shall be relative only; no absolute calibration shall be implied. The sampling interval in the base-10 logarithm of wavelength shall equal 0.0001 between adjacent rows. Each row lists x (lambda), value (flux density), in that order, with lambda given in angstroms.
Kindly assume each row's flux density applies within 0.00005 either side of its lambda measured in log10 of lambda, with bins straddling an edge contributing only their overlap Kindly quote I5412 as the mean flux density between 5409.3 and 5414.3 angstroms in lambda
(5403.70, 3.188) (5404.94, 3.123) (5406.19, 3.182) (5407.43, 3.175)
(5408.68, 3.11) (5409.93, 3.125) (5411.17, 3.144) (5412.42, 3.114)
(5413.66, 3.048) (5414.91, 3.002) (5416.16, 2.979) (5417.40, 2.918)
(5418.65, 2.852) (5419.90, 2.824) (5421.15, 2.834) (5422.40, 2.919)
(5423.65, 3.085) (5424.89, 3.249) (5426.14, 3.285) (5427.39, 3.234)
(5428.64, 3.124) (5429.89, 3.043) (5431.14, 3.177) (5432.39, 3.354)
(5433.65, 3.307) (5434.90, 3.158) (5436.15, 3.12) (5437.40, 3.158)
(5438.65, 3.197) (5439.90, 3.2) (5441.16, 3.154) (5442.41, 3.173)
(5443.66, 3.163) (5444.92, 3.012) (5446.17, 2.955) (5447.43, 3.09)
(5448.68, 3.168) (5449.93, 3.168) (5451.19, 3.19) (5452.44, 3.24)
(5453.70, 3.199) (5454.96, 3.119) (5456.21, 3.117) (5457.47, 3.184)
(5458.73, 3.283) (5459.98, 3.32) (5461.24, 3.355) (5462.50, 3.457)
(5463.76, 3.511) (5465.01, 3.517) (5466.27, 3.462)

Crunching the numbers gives 3.11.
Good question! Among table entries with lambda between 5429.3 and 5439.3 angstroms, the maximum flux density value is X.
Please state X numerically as 3.354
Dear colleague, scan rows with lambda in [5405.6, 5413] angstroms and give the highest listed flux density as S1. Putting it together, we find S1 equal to 3.182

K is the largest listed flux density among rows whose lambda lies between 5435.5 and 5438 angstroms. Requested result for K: 3.158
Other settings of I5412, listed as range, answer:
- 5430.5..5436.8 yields 3.22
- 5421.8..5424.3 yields 3.02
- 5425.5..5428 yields 3.26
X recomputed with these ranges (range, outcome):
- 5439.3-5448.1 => 3.2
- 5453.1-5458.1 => 3.199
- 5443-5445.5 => 3.163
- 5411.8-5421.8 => 3.114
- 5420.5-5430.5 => 3.285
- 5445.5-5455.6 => 3.24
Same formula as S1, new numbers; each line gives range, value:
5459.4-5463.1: 3.457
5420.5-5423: 2.919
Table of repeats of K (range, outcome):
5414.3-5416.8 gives 3.002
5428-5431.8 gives 3.177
